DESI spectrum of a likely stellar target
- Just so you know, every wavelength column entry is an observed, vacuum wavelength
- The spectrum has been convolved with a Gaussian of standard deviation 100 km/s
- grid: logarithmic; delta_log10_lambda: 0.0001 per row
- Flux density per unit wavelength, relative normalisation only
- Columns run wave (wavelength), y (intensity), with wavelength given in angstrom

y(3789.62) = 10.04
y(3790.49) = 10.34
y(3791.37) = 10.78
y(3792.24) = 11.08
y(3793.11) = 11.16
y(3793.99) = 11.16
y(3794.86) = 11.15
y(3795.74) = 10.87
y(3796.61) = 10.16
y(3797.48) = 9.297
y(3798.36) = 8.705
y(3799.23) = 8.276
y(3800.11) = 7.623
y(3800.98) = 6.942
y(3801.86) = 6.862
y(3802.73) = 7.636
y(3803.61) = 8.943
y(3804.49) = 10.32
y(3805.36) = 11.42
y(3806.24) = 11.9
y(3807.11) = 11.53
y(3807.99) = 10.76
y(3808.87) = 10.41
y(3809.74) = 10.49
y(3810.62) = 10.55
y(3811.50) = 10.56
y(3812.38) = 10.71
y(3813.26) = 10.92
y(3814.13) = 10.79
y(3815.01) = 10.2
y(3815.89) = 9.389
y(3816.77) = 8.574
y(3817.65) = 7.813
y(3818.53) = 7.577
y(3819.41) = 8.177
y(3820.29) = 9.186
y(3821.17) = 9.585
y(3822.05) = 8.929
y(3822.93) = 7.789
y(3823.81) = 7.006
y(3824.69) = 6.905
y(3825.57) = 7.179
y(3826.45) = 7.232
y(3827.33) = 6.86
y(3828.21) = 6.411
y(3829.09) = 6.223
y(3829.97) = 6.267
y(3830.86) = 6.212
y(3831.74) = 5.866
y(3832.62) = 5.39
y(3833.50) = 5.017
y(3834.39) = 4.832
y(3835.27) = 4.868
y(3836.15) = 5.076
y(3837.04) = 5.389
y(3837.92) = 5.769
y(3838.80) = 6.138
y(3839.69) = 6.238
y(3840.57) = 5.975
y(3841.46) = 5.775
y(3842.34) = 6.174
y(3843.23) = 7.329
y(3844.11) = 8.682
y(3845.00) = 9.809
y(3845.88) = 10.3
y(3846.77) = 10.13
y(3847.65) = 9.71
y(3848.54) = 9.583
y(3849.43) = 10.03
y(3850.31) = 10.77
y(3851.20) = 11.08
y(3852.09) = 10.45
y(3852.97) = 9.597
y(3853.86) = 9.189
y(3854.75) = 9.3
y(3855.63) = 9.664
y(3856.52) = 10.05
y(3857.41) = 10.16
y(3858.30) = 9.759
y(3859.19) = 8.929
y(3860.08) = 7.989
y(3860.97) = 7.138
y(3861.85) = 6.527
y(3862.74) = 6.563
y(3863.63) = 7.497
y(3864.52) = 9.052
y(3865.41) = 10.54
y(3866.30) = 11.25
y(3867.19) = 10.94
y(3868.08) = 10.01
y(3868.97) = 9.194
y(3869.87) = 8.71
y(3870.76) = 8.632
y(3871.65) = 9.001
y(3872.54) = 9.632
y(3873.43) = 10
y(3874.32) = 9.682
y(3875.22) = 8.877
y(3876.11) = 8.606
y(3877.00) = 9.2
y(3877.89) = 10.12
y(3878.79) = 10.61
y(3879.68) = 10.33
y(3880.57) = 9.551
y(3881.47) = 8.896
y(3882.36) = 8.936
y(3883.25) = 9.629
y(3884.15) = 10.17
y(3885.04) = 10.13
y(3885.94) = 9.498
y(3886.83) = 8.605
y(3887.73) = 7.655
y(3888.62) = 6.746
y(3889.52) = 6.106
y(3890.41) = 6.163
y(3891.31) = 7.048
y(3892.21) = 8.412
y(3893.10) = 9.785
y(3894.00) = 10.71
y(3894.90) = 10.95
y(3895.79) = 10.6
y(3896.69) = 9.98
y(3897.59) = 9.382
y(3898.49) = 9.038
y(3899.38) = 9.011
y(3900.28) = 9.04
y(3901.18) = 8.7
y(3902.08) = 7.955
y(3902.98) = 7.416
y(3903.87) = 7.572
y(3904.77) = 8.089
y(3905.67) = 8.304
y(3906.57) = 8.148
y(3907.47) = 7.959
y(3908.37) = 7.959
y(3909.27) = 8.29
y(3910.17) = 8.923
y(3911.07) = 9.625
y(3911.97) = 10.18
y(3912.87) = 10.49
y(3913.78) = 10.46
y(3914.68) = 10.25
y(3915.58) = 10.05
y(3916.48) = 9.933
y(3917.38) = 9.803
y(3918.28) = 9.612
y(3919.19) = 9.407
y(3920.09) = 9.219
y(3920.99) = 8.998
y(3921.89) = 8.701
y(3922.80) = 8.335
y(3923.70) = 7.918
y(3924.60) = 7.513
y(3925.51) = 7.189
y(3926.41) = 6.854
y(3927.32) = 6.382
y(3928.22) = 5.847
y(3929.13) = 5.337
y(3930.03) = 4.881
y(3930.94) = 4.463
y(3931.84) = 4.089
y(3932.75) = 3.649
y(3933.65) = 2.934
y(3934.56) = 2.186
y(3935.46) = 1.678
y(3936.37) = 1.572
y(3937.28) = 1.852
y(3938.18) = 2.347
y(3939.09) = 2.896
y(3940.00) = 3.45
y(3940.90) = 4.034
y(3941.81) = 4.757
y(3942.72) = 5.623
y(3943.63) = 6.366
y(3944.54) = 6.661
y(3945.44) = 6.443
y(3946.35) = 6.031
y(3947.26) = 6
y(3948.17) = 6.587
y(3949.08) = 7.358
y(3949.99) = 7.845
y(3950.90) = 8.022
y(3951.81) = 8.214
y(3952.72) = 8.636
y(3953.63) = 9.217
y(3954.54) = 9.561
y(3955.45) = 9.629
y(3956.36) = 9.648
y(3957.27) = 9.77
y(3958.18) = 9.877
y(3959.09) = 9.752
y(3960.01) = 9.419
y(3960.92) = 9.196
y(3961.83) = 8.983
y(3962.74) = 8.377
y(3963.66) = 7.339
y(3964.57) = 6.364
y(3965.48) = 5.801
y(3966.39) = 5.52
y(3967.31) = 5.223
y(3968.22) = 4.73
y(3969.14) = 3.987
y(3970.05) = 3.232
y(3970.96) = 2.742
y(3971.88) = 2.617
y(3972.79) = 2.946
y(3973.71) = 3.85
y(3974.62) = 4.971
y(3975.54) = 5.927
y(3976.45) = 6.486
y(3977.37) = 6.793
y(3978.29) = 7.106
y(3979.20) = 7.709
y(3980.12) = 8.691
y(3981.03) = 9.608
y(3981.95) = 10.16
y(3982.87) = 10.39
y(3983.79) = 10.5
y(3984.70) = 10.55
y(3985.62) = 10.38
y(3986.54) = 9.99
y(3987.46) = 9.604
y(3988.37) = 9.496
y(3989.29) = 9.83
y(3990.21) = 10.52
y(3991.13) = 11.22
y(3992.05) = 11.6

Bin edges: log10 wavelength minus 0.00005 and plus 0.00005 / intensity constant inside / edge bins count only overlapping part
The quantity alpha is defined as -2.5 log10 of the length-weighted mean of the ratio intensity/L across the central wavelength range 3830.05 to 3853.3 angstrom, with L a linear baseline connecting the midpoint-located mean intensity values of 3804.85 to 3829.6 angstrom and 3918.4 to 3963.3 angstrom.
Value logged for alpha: 0.14 mag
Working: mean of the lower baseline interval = 9.11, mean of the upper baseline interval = 6.63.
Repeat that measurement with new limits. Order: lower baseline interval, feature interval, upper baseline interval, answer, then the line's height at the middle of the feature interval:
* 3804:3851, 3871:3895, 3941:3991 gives -0.14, 7.95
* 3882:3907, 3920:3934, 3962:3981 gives 0.18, 7.42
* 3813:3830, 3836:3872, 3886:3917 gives -0.03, 8.44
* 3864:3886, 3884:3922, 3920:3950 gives -0.19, 7.66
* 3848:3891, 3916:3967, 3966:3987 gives 0.11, 7.51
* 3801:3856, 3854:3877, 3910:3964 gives -0.15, 7.95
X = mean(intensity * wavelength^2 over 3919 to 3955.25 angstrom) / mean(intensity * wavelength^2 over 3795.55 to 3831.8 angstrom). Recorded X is 0.72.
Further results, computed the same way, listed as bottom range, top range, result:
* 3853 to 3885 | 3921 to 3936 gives 0.62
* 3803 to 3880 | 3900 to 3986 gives 0.86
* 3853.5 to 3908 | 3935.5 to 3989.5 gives 0.80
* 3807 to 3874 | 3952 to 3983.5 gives 0.91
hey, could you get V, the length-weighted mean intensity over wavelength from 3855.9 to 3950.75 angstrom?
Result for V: 7.9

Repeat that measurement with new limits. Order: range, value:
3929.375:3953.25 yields 4.97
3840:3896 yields 9.07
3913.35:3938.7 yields 6.46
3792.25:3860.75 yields 8.6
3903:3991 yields 7.23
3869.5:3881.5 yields 9.44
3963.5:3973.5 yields 4.49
